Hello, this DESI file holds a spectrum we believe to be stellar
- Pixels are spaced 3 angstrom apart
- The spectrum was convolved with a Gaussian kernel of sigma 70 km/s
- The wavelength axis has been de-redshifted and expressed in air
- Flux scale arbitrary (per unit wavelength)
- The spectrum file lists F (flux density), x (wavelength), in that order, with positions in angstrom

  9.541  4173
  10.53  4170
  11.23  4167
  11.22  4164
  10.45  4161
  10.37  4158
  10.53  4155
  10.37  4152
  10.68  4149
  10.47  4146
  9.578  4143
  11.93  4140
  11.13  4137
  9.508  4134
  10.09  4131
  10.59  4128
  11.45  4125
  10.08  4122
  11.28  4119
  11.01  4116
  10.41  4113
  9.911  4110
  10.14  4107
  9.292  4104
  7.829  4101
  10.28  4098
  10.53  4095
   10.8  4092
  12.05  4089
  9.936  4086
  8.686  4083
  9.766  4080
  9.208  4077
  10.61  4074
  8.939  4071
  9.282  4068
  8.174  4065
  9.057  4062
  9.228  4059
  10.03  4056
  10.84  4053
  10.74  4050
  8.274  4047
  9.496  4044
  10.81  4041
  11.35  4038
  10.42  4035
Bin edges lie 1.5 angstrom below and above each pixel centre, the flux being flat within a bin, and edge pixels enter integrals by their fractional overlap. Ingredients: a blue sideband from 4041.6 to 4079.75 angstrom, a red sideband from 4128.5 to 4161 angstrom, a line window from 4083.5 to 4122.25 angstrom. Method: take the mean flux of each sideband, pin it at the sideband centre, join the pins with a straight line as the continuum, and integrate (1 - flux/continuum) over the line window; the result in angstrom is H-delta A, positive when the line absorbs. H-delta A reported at -0.92 angstrom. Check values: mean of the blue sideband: 9.53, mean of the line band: 10.2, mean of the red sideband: 10.5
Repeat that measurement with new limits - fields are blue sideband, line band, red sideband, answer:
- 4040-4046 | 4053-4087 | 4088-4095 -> 3.89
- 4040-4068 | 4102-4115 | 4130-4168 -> 0.33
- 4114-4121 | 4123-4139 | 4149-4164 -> 0.39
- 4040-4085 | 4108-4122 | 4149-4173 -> -0.65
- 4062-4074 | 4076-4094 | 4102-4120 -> -1.09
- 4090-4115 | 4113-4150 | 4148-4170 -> -1.11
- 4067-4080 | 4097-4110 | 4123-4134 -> 0.86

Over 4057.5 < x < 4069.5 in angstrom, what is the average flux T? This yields 8.94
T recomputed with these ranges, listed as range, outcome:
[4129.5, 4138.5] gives 10.2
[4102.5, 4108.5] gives 9.72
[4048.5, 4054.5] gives 10.8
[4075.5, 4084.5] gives 9.22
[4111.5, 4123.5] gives 10.7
